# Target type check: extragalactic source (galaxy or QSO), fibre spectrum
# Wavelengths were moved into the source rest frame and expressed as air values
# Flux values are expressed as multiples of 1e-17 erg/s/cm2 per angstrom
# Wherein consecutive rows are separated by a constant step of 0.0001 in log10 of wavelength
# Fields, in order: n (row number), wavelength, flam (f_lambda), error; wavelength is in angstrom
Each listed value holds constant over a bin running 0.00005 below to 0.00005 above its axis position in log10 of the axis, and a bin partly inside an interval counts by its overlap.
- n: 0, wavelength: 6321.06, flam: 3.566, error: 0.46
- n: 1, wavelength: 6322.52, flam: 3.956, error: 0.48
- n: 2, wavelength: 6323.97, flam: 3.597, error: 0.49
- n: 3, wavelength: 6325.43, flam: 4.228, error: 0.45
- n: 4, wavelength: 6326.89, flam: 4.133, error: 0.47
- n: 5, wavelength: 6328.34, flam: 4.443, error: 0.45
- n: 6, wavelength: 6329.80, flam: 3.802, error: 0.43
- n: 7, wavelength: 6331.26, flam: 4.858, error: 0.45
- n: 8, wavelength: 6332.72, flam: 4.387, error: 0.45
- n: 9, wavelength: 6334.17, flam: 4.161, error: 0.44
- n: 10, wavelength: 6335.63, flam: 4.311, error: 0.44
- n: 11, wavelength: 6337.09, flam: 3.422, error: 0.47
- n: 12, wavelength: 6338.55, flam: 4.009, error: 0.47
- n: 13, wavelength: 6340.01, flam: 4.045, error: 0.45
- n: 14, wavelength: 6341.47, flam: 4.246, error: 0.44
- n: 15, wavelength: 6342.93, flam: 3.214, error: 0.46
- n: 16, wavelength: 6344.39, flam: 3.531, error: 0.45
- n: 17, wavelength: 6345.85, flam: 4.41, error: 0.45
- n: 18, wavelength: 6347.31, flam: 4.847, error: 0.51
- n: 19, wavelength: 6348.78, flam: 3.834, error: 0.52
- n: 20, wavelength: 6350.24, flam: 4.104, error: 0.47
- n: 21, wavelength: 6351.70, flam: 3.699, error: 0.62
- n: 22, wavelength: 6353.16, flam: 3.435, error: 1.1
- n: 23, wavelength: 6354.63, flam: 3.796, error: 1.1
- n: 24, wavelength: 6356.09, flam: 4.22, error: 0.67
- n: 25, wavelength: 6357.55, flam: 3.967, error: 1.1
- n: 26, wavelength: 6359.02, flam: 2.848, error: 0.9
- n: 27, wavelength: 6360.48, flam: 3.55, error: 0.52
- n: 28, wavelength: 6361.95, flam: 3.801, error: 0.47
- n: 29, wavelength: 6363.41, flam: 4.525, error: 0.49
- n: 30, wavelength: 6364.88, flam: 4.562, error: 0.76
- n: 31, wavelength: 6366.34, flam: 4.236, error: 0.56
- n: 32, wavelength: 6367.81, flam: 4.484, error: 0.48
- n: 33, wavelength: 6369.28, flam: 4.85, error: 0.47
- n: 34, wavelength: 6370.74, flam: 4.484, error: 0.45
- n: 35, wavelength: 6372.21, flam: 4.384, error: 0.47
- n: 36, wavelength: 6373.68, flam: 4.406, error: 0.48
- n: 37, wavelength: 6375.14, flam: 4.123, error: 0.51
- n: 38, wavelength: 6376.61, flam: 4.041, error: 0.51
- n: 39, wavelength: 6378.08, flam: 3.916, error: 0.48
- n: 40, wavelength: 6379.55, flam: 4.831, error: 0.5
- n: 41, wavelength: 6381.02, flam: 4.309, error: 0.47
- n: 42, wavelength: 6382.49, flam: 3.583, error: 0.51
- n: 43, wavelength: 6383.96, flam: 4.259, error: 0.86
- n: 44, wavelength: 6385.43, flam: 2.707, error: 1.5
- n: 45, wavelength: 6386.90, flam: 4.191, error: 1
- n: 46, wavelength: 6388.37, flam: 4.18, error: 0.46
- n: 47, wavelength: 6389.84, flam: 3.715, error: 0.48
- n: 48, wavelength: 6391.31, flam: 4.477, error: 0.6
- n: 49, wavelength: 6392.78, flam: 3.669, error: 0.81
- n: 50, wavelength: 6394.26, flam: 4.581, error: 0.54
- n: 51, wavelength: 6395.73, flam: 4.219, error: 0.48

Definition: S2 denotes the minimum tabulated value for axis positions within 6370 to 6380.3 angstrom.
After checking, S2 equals 3.916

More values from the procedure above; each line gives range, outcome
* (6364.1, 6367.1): 4.236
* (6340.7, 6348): 3.214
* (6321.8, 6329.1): 3.597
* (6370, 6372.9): 4.384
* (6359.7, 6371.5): 3.55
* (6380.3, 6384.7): 3.583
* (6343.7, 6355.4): 3.435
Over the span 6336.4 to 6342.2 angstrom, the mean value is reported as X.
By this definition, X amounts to 3.93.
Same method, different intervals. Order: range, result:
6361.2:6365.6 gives 4.29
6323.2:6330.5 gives 4.04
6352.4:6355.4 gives 3.62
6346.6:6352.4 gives 4.12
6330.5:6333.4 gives 4.61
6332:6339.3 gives 4.06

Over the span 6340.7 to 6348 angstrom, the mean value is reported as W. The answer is 4.05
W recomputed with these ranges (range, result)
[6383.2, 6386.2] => 3.49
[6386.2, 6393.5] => 4.05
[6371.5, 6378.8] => 4.17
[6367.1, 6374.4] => 4.52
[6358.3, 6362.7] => 3.41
